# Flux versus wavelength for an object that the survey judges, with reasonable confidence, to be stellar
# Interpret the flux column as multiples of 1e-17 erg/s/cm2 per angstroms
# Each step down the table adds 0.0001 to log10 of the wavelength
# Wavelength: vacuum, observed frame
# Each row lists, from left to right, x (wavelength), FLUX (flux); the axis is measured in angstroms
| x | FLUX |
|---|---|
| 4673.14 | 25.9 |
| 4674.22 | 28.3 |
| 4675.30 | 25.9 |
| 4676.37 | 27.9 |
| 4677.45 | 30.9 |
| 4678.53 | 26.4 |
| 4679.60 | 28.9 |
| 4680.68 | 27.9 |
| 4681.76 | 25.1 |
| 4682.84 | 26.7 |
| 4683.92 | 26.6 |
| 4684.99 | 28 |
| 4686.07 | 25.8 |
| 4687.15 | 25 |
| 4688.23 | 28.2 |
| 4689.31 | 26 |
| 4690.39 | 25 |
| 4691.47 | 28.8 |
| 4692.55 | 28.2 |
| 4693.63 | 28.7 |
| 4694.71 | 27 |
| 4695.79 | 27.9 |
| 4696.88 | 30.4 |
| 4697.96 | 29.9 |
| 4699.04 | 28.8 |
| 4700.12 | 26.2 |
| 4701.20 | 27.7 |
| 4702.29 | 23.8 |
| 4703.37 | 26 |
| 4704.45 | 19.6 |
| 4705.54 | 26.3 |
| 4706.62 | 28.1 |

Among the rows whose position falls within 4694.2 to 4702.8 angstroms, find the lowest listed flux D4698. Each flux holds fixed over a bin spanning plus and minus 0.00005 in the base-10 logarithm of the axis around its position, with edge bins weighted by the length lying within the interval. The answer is 23.8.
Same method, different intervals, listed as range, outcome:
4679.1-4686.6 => 25.1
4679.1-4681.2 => 27.9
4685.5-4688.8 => 25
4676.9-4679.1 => 26.4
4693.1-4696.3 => 27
